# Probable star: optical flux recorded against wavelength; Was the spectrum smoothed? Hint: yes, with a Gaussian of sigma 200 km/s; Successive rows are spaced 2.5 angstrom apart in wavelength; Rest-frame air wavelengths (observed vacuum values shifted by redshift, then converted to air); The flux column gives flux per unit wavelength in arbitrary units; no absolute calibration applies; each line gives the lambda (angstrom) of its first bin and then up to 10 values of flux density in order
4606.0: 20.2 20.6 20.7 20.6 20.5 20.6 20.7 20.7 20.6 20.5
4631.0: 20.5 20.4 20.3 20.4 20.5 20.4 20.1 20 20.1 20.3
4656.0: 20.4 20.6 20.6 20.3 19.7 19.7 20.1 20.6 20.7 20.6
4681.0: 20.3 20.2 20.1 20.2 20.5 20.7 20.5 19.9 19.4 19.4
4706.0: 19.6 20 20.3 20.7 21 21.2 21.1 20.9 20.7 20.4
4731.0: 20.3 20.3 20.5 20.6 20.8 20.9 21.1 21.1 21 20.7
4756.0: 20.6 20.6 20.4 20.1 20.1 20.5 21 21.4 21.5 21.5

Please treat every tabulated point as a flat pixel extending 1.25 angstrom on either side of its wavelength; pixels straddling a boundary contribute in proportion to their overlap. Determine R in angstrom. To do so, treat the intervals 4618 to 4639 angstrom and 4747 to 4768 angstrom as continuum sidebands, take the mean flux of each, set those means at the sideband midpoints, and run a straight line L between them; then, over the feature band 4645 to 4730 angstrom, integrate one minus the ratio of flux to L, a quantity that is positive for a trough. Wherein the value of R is 0.9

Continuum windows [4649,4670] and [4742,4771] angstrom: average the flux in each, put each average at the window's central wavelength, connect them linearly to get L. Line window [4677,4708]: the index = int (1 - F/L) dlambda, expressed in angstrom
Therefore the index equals 0.37 angstrom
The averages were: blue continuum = 20.2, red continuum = 20.7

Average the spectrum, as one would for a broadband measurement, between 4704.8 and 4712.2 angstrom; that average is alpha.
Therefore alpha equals 20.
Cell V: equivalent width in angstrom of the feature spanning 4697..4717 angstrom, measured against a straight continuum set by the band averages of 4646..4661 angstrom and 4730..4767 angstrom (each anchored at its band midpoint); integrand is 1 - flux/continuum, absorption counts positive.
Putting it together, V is 0.4 angstrom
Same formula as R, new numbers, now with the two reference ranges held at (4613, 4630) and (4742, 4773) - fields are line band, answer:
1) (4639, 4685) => 0.8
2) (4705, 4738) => 0.2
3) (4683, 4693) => 0.2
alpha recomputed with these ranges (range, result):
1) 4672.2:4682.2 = 20.5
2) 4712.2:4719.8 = 21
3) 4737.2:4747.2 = 20.8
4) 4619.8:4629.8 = 20.6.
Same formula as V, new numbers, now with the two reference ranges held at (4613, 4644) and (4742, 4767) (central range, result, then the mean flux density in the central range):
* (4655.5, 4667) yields 0.13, 20.3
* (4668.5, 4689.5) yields 0.27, 20.3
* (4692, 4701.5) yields 0.19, 20.2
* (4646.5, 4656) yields 0.17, 20.2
